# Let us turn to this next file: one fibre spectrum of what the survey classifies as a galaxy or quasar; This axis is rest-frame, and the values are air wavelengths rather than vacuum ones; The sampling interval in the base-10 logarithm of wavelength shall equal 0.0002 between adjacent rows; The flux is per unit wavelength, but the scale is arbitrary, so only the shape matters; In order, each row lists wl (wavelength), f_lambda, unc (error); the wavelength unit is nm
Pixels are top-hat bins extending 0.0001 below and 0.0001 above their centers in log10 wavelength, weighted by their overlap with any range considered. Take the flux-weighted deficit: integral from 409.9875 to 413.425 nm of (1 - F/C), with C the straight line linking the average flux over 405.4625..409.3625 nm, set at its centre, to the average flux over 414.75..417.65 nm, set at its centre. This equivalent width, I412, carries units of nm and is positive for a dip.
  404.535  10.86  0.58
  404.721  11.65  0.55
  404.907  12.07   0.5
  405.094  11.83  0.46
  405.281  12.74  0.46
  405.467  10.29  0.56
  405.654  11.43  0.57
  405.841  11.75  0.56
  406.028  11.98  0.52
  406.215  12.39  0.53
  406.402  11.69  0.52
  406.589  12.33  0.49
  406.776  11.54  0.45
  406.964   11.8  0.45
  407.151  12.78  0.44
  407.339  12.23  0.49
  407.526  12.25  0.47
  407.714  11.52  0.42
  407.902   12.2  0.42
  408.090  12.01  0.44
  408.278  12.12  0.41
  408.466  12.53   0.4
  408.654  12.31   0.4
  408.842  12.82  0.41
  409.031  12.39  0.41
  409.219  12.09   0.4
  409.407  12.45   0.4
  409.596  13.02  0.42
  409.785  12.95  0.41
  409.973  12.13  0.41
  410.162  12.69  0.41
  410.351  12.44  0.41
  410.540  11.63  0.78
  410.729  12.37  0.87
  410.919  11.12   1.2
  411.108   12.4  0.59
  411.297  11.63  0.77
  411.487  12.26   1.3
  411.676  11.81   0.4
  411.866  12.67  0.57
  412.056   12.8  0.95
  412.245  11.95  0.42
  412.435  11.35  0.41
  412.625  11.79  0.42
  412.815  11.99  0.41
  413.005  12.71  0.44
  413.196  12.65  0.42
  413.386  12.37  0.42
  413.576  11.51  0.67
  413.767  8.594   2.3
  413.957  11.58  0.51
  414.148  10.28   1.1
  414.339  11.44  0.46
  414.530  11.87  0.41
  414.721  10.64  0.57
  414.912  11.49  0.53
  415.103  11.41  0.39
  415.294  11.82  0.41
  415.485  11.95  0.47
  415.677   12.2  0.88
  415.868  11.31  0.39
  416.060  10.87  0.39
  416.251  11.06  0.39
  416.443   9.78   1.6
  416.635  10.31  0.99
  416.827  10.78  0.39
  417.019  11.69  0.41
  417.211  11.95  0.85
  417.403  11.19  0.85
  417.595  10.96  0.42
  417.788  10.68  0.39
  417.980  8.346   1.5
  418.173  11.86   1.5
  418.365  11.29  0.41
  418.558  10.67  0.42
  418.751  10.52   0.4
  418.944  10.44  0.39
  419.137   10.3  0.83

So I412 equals -0.14 nm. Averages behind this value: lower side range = 12.1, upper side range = 11.2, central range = 12.1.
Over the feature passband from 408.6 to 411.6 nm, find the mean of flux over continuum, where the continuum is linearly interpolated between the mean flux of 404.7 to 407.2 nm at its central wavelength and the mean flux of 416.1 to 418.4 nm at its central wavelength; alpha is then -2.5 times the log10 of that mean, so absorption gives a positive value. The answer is -0.07 mag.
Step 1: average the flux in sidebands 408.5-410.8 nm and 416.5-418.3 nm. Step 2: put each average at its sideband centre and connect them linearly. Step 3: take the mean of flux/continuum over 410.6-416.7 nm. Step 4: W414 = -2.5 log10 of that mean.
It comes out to 0.01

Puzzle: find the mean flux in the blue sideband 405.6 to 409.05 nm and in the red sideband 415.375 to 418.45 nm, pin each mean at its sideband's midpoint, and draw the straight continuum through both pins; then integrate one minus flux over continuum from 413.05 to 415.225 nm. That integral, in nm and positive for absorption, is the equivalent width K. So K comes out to 0.01 nm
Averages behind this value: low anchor 12.1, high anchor 11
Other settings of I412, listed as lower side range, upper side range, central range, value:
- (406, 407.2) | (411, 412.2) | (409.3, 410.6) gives -0.03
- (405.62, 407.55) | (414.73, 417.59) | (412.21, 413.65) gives -0.07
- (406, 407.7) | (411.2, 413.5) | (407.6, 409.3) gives -0.02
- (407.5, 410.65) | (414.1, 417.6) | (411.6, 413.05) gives -0.04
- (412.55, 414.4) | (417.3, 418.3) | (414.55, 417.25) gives -0.05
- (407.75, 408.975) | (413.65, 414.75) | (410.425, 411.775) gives -0.04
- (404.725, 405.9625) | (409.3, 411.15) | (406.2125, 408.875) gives -0.04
